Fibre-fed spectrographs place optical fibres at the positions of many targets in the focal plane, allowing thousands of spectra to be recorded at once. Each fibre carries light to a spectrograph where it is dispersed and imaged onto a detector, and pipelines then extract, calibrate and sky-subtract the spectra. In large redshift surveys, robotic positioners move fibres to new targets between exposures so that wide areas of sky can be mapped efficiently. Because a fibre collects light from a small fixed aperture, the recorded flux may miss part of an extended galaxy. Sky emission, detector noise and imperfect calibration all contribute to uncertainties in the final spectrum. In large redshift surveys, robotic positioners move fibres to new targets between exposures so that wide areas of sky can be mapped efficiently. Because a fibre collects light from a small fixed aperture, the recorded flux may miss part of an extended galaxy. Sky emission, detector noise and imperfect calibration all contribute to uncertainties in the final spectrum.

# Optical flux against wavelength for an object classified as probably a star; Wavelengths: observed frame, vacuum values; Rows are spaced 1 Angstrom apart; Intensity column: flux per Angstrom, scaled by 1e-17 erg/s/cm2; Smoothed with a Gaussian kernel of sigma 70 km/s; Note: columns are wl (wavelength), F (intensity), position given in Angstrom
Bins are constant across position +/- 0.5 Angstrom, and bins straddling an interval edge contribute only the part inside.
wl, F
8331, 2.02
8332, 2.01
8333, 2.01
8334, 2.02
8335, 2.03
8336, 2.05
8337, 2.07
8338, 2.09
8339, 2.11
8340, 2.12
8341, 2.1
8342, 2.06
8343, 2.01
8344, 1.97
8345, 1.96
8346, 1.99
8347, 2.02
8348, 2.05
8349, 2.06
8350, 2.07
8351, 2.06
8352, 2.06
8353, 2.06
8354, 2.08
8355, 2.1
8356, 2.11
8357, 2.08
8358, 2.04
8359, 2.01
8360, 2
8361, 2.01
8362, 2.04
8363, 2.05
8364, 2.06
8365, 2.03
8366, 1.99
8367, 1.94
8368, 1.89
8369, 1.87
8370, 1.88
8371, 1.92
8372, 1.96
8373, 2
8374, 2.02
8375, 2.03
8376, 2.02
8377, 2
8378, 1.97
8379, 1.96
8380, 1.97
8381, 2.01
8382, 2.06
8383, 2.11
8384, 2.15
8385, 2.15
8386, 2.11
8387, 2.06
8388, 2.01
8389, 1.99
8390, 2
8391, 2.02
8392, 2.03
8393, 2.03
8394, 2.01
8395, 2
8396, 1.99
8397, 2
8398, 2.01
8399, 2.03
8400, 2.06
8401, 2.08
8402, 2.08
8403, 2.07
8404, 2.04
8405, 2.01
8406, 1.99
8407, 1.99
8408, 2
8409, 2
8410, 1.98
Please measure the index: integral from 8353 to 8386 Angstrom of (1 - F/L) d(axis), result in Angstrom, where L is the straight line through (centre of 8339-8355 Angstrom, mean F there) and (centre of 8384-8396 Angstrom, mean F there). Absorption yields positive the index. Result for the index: 0.4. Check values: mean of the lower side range 2.05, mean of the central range 2.02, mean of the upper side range 2.04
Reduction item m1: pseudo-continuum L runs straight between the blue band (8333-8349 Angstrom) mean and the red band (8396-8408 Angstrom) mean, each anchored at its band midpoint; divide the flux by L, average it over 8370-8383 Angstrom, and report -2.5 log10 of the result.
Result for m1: 0.022 mag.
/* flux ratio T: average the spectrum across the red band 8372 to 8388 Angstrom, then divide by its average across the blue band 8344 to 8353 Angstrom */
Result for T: 1.0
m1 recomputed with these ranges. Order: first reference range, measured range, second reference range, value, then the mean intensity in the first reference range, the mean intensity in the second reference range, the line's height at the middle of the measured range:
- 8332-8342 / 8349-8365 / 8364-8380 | -0.02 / 2.06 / 1.97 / 2.01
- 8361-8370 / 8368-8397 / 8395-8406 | 0.00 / 1.98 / 2.03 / 2.01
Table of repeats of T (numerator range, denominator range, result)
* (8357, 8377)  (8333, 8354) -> 0.97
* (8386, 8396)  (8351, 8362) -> 0.98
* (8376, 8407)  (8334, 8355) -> 0.99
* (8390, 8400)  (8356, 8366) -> 0.99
